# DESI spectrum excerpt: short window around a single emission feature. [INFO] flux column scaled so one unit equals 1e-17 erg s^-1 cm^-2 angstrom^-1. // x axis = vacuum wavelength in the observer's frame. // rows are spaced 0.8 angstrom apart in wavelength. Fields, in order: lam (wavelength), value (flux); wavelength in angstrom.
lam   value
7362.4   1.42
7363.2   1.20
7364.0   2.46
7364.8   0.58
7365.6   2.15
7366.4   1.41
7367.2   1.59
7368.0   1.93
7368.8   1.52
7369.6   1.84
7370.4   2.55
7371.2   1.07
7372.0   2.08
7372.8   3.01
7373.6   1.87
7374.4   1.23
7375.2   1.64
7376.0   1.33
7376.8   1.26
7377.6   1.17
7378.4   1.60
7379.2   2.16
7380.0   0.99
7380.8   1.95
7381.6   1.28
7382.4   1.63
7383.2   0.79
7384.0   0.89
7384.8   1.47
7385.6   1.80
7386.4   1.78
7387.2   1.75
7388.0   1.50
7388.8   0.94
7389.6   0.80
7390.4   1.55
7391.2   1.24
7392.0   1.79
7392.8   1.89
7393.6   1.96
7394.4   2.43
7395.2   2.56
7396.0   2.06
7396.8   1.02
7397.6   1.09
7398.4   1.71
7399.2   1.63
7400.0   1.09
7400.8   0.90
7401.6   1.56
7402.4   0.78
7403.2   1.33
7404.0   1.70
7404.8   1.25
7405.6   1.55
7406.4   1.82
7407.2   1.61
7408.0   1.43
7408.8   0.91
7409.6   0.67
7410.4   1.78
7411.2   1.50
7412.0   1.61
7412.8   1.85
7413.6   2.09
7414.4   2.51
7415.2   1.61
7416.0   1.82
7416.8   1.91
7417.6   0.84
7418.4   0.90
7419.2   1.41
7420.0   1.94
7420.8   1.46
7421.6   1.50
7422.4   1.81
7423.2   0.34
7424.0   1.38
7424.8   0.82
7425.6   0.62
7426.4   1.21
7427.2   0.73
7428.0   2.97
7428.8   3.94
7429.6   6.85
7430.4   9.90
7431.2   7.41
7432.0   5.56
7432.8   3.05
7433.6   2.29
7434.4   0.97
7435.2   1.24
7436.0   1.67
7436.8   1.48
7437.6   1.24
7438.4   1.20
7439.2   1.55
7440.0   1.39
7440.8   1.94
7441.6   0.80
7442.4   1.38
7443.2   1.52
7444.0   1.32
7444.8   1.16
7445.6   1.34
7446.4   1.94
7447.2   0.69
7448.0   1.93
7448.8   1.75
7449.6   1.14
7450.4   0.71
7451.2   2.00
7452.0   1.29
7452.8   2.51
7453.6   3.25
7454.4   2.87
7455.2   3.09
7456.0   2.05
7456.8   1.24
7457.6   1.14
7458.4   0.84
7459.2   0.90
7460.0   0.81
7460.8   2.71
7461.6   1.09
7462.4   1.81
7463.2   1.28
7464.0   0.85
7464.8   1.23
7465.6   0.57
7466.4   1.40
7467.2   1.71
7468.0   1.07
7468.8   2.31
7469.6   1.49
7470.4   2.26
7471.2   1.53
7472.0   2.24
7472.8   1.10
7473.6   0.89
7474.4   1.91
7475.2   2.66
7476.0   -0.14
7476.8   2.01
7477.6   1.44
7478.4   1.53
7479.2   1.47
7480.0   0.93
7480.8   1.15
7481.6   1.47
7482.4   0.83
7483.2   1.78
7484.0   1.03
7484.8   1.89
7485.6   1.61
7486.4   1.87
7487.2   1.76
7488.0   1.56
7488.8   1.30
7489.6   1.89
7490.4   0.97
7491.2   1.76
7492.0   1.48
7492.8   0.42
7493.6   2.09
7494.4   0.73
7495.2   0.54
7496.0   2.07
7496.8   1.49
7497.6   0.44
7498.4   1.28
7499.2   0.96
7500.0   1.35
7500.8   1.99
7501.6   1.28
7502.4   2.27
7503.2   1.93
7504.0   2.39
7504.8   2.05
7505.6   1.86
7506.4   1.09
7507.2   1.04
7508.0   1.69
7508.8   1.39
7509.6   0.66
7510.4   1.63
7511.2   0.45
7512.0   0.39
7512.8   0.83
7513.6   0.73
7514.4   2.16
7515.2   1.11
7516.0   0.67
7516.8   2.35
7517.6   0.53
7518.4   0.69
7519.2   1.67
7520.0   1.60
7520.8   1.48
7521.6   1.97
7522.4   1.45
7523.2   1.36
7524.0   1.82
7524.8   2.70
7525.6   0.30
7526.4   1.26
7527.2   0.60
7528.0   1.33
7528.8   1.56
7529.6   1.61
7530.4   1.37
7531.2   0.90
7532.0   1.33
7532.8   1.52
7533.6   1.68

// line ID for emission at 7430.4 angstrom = H-alpha 6563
